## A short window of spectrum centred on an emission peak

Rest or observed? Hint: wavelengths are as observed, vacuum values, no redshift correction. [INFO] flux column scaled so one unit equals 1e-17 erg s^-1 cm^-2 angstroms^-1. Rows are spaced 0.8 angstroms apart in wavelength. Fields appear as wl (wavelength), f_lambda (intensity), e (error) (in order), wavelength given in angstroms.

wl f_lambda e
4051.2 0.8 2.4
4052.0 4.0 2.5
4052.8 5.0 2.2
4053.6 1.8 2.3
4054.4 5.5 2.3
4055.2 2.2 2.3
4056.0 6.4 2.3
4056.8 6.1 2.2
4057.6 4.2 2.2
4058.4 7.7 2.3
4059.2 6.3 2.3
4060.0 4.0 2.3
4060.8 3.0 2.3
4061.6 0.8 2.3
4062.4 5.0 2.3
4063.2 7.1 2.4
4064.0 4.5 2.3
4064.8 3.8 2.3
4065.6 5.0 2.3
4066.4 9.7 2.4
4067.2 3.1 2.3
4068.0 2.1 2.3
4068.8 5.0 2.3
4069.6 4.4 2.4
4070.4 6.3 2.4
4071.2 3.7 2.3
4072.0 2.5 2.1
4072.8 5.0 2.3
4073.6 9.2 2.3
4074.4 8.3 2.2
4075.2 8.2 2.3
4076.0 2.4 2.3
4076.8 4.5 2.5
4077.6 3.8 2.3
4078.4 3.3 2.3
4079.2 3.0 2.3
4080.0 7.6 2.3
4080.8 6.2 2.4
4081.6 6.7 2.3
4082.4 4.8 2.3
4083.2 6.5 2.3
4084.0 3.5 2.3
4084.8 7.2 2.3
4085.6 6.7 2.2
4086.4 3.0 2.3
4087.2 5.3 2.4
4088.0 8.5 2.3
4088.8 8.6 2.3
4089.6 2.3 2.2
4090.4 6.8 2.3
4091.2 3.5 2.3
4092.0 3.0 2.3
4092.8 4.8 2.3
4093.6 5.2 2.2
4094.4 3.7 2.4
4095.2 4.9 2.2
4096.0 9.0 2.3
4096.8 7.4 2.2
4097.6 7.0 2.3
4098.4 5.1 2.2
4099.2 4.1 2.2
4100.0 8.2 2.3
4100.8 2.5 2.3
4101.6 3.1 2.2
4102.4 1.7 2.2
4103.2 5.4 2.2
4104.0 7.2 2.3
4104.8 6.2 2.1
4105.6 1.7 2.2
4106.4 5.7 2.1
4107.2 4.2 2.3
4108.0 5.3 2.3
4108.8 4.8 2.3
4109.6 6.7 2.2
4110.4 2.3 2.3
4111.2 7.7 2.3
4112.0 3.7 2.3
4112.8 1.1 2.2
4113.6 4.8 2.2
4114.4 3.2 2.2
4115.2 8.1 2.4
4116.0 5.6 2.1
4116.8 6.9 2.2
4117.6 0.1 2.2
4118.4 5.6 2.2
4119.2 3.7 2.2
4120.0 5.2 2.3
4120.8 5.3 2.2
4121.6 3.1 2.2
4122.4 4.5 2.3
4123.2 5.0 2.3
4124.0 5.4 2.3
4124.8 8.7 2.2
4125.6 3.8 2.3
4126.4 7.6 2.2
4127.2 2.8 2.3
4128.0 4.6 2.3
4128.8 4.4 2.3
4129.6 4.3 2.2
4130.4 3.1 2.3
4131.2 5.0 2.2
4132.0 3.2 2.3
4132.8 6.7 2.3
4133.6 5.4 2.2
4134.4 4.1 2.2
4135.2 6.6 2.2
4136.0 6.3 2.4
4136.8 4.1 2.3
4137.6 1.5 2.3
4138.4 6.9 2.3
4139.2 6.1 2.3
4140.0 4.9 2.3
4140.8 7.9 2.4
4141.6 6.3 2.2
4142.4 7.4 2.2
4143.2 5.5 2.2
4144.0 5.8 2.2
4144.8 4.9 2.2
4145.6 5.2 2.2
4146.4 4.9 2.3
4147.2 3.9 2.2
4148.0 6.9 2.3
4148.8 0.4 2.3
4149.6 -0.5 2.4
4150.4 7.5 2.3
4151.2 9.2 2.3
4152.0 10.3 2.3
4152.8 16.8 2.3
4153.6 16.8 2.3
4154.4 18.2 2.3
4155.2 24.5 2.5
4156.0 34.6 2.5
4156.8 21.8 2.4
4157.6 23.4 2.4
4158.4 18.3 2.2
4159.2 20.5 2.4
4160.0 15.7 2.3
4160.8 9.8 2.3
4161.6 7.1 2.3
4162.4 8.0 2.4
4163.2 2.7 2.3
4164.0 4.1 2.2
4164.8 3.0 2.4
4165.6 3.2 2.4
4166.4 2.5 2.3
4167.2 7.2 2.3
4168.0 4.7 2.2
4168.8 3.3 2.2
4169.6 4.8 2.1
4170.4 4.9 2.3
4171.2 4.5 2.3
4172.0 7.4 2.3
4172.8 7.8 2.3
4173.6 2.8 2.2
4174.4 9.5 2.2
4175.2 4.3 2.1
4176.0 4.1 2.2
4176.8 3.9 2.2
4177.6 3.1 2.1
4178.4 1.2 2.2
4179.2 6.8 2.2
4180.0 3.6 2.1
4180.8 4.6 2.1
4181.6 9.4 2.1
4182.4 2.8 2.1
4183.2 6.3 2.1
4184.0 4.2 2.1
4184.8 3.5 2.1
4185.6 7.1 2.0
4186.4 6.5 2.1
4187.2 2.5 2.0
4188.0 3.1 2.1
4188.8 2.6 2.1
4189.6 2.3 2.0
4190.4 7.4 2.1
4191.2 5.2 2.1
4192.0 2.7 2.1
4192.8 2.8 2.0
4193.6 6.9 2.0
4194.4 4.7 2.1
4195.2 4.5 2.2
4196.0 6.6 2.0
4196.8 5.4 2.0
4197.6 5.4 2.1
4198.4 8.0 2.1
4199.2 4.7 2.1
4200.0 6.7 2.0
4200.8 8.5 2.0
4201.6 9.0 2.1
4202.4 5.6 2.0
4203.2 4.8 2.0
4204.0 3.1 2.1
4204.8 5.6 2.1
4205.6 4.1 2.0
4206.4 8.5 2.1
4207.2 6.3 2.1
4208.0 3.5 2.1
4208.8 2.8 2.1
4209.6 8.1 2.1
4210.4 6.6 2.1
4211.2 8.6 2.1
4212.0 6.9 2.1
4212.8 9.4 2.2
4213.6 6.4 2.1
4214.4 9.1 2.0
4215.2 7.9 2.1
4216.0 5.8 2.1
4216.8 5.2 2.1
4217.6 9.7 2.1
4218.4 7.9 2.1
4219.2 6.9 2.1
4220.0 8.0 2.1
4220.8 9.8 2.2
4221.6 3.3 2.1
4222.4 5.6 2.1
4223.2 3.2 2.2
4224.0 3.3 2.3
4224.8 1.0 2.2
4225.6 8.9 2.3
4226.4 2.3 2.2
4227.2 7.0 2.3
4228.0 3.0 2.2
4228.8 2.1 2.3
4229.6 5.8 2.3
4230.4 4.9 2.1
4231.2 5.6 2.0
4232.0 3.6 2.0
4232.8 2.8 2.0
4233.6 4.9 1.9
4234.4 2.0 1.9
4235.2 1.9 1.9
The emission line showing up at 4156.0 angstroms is [O II]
